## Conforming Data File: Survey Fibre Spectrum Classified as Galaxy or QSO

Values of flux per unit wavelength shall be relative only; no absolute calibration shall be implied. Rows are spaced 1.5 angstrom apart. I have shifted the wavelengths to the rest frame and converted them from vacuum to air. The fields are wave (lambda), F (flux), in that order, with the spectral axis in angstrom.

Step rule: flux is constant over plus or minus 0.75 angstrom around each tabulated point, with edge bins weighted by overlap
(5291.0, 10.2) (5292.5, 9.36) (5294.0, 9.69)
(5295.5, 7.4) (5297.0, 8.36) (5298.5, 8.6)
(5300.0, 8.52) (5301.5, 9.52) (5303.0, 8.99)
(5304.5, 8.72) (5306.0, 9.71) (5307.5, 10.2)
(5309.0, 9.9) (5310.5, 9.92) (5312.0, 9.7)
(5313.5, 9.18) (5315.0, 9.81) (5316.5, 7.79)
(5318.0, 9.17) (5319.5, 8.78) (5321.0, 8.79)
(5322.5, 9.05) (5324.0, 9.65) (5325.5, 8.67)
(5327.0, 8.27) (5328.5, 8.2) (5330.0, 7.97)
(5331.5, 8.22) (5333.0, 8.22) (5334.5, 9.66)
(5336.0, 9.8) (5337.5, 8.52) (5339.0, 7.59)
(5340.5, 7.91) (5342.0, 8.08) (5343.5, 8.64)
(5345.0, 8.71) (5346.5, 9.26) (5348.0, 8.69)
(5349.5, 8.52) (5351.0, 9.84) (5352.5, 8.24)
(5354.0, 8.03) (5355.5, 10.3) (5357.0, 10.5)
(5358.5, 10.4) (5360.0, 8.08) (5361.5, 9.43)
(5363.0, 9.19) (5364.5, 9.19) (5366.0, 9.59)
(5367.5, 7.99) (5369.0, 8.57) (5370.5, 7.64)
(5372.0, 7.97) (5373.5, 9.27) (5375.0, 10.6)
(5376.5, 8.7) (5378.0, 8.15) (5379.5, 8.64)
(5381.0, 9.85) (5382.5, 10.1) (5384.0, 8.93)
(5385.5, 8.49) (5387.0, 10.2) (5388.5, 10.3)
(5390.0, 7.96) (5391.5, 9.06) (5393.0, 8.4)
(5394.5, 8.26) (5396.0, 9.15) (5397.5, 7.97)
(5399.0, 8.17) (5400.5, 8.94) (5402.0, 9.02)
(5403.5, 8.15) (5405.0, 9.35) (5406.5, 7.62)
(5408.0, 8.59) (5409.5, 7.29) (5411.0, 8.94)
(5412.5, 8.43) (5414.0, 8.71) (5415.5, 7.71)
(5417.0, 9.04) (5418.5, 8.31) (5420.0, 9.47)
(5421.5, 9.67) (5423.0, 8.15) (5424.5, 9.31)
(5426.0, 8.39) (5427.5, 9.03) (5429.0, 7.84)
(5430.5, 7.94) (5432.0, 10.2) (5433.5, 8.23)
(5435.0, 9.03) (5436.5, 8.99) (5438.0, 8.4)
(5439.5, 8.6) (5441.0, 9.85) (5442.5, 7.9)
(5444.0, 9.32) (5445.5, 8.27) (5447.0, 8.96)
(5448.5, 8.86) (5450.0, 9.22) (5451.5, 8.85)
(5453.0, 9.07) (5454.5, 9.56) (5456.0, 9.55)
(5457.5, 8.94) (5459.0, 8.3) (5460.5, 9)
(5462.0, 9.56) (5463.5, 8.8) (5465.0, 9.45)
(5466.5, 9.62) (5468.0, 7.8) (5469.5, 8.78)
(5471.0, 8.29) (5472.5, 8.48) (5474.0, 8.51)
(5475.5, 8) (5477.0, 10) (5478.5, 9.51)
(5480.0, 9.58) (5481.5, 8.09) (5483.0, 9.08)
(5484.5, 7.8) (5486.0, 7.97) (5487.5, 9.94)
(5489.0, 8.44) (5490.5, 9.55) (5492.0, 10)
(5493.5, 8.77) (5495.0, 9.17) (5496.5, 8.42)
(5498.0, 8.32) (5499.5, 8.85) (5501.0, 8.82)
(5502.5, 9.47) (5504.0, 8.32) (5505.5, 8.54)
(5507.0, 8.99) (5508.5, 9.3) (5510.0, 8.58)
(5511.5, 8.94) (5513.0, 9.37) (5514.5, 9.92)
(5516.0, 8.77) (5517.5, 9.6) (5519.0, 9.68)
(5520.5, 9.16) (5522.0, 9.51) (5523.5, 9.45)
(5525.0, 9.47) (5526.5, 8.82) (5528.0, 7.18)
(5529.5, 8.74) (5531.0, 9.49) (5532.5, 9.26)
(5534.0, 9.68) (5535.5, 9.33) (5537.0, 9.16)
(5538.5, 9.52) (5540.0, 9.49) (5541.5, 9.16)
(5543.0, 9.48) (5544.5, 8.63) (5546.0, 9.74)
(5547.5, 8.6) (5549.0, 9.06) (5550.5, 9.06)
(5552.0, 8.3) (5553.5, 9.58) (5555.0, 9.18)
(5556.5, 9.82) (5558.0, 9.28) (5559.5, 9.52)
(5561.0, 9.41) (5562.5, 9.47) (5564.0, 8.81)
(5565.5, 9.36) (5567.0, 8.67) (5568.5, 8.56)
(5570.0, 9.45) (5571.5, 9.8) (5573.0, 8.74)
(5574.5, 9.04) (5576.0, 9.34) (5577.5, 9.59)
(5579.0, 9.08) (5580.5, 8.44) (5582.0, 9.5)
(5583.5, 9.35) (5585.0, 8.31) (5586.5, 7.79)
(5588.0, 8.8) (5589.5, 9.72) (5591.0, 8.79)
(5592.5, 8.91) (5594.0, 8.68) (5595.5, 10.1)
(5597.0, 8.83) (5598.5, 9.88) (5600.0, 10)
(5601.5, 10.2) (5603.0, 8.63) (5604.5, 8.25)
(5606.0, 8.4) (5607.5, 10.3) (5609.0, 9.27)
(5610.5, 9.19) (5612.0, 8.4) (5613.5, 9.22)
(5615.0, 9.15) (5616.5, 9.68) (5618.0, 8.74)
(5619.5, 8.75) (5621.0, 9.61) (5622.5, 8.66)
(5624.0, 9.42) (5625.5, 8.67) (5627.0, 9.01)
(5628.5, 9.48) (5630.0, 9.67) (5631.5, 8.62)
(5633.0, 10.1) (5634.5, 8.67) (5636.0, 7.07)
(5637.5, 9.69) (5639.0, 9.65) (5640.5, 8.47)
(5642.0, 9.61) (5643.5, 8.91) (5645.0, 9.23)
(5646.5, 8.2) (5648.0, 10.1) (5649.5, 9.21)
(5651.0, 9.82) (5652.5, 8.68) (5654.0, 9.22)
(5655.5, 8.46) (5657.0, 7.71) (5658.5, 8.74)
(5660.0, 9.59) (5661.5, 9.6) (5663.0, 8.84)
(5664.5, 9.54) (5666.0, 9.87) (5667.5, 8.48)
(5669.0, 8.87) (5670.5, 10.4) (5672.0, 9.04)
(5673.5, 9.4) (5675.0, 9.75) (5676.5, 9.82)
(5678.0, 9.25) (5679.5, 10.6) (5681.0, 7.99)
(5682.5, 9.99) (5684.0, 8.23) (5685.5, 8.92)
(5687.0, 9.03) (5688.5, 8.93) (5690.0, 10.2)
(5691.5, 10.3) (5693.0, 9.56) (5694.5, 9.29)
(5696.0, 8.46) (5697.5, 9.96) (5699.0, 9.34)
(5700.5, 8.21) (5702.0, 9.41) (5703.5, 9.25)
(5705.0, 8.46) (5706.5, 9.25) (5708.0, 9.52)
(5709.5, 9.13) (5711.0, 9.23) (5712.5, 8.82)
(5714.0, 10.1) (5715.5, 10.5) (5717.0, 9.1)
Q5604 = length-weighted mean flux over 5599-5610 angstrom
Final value 9.3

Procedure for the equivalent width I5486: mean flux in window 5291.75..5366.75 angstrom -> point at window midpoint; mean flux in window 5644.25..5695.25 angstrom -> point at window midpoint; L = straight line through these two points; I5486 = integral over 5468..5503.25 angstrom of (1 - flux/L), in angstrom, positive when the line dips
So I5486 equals 1.0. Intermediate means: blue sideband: 8.97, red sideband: 9.26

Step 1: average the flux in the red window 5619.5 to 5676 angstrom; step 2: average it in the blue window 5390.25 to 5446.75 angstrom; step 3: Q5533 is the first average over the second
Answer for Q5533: 1.06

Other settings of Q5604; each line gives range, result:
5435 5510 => 8.89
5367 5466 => 8.81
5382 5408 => 8.81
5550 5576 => 9.19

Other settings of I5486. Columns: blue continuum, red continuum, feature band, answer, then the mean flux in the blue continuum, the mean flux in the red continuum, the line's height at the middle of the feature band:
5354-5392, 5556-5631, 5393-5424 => 2.0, 9.14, 9.15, 9.14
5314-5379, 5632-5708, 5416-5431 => 0.3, 8.83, 9.19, 8.92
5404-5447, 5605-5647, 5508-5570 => -2.0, 8.67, 9.07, 8.89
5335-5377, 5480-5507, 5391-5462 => 1.1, 8.91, 8.82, 8.86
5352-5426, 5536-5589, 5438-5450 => 0.2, 8.85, 9.12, 8.94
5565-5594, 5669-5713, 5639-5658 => 0.4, 9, 9.3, 9.18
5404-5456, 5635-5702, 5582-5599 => 0.0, 8.75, 9.19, 9.04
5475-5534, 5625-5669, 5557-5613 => -0.6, 9.01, 9.06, 9.04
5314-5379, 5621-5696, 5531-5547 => -0.5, 8.83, 9.19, 9.05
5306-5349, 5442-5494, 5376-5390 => -0.5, 8.88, 8.91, 8.9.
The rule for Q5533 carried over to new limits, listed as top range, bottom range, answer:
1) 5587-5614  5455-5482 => 1.03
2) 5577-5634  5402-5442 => 1.05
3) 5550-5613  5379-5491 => 1.04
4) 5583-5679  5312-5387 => 1.03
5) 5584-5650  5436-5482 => 1.02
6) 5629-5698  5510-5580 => 1.00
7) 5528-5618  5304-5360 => 1.02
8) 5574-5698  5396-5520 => 1.04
